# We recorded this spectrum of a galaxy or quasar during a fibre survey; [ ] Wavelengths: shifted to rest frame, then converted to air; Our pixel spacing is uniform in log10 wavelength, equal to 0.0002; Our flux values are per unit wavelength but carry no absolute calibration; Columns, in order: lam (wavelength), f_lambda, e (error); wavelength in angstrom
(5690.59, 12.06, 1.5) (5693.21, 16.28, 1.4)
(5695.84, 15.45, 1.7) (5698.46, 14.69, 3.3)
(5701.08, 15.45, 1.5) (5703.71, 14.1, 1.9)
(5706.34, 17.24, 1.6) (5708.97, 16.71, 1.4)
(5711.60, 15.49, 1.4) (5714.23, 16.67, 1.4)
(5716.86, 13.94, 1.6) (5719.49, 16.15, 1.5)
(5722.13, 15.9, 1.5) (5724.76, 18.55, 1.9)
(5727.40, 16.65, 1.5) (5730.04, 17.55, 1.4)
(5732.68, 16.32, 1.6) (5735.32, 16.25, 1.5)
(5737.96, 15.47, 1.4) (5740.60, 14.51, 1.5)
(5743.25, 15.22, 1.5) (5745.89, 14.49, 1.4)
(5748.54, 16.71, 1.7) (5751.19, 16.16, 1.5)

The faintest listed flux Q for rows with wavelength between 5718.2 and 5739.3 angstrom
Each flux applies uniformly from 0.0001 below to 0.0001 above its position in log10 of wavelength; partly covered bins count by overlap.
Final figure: 15.47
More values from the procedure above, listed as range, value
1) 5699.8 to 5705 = 14.1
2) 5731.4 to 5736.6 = 16.25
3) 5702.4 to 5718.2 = 13.94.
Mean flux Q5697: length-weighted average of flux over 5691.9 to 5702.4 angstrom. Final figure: 15.5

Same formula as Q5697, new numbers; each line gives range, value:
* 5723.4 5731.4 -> 17.6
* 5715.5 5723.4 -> 15.3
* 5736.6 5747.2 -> 14.9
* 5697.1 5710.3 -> 15.6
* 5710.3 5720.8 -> 15.6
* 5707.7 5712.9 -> 16.1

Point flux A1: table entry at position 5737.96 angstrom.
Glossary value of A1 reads 15.47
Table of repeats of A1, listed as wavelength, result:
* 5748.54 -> 16.71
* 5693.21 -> 16.28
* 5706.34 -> 17.24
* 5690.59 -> 12.06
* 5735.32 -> 16.25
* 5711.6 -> 15.49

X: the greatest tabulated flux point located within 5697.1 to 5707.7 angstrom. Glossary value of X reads 17.24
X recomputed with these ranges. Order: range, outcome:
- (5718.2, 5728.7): 18.55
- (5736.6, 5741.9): 15.47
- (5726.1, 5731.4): 17.55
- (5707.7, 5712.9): 16.71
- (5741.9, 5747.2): 15.22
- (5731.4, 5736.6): 16.32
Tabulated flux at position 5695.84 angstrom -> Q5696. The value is 15.45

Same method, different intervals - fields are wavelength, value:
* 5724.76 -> 18.55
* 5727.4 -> 16.65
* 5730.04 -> 17.55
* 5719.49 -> 16.15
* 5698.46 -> 14.69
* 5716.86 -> 13.94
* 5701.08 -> 15.45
